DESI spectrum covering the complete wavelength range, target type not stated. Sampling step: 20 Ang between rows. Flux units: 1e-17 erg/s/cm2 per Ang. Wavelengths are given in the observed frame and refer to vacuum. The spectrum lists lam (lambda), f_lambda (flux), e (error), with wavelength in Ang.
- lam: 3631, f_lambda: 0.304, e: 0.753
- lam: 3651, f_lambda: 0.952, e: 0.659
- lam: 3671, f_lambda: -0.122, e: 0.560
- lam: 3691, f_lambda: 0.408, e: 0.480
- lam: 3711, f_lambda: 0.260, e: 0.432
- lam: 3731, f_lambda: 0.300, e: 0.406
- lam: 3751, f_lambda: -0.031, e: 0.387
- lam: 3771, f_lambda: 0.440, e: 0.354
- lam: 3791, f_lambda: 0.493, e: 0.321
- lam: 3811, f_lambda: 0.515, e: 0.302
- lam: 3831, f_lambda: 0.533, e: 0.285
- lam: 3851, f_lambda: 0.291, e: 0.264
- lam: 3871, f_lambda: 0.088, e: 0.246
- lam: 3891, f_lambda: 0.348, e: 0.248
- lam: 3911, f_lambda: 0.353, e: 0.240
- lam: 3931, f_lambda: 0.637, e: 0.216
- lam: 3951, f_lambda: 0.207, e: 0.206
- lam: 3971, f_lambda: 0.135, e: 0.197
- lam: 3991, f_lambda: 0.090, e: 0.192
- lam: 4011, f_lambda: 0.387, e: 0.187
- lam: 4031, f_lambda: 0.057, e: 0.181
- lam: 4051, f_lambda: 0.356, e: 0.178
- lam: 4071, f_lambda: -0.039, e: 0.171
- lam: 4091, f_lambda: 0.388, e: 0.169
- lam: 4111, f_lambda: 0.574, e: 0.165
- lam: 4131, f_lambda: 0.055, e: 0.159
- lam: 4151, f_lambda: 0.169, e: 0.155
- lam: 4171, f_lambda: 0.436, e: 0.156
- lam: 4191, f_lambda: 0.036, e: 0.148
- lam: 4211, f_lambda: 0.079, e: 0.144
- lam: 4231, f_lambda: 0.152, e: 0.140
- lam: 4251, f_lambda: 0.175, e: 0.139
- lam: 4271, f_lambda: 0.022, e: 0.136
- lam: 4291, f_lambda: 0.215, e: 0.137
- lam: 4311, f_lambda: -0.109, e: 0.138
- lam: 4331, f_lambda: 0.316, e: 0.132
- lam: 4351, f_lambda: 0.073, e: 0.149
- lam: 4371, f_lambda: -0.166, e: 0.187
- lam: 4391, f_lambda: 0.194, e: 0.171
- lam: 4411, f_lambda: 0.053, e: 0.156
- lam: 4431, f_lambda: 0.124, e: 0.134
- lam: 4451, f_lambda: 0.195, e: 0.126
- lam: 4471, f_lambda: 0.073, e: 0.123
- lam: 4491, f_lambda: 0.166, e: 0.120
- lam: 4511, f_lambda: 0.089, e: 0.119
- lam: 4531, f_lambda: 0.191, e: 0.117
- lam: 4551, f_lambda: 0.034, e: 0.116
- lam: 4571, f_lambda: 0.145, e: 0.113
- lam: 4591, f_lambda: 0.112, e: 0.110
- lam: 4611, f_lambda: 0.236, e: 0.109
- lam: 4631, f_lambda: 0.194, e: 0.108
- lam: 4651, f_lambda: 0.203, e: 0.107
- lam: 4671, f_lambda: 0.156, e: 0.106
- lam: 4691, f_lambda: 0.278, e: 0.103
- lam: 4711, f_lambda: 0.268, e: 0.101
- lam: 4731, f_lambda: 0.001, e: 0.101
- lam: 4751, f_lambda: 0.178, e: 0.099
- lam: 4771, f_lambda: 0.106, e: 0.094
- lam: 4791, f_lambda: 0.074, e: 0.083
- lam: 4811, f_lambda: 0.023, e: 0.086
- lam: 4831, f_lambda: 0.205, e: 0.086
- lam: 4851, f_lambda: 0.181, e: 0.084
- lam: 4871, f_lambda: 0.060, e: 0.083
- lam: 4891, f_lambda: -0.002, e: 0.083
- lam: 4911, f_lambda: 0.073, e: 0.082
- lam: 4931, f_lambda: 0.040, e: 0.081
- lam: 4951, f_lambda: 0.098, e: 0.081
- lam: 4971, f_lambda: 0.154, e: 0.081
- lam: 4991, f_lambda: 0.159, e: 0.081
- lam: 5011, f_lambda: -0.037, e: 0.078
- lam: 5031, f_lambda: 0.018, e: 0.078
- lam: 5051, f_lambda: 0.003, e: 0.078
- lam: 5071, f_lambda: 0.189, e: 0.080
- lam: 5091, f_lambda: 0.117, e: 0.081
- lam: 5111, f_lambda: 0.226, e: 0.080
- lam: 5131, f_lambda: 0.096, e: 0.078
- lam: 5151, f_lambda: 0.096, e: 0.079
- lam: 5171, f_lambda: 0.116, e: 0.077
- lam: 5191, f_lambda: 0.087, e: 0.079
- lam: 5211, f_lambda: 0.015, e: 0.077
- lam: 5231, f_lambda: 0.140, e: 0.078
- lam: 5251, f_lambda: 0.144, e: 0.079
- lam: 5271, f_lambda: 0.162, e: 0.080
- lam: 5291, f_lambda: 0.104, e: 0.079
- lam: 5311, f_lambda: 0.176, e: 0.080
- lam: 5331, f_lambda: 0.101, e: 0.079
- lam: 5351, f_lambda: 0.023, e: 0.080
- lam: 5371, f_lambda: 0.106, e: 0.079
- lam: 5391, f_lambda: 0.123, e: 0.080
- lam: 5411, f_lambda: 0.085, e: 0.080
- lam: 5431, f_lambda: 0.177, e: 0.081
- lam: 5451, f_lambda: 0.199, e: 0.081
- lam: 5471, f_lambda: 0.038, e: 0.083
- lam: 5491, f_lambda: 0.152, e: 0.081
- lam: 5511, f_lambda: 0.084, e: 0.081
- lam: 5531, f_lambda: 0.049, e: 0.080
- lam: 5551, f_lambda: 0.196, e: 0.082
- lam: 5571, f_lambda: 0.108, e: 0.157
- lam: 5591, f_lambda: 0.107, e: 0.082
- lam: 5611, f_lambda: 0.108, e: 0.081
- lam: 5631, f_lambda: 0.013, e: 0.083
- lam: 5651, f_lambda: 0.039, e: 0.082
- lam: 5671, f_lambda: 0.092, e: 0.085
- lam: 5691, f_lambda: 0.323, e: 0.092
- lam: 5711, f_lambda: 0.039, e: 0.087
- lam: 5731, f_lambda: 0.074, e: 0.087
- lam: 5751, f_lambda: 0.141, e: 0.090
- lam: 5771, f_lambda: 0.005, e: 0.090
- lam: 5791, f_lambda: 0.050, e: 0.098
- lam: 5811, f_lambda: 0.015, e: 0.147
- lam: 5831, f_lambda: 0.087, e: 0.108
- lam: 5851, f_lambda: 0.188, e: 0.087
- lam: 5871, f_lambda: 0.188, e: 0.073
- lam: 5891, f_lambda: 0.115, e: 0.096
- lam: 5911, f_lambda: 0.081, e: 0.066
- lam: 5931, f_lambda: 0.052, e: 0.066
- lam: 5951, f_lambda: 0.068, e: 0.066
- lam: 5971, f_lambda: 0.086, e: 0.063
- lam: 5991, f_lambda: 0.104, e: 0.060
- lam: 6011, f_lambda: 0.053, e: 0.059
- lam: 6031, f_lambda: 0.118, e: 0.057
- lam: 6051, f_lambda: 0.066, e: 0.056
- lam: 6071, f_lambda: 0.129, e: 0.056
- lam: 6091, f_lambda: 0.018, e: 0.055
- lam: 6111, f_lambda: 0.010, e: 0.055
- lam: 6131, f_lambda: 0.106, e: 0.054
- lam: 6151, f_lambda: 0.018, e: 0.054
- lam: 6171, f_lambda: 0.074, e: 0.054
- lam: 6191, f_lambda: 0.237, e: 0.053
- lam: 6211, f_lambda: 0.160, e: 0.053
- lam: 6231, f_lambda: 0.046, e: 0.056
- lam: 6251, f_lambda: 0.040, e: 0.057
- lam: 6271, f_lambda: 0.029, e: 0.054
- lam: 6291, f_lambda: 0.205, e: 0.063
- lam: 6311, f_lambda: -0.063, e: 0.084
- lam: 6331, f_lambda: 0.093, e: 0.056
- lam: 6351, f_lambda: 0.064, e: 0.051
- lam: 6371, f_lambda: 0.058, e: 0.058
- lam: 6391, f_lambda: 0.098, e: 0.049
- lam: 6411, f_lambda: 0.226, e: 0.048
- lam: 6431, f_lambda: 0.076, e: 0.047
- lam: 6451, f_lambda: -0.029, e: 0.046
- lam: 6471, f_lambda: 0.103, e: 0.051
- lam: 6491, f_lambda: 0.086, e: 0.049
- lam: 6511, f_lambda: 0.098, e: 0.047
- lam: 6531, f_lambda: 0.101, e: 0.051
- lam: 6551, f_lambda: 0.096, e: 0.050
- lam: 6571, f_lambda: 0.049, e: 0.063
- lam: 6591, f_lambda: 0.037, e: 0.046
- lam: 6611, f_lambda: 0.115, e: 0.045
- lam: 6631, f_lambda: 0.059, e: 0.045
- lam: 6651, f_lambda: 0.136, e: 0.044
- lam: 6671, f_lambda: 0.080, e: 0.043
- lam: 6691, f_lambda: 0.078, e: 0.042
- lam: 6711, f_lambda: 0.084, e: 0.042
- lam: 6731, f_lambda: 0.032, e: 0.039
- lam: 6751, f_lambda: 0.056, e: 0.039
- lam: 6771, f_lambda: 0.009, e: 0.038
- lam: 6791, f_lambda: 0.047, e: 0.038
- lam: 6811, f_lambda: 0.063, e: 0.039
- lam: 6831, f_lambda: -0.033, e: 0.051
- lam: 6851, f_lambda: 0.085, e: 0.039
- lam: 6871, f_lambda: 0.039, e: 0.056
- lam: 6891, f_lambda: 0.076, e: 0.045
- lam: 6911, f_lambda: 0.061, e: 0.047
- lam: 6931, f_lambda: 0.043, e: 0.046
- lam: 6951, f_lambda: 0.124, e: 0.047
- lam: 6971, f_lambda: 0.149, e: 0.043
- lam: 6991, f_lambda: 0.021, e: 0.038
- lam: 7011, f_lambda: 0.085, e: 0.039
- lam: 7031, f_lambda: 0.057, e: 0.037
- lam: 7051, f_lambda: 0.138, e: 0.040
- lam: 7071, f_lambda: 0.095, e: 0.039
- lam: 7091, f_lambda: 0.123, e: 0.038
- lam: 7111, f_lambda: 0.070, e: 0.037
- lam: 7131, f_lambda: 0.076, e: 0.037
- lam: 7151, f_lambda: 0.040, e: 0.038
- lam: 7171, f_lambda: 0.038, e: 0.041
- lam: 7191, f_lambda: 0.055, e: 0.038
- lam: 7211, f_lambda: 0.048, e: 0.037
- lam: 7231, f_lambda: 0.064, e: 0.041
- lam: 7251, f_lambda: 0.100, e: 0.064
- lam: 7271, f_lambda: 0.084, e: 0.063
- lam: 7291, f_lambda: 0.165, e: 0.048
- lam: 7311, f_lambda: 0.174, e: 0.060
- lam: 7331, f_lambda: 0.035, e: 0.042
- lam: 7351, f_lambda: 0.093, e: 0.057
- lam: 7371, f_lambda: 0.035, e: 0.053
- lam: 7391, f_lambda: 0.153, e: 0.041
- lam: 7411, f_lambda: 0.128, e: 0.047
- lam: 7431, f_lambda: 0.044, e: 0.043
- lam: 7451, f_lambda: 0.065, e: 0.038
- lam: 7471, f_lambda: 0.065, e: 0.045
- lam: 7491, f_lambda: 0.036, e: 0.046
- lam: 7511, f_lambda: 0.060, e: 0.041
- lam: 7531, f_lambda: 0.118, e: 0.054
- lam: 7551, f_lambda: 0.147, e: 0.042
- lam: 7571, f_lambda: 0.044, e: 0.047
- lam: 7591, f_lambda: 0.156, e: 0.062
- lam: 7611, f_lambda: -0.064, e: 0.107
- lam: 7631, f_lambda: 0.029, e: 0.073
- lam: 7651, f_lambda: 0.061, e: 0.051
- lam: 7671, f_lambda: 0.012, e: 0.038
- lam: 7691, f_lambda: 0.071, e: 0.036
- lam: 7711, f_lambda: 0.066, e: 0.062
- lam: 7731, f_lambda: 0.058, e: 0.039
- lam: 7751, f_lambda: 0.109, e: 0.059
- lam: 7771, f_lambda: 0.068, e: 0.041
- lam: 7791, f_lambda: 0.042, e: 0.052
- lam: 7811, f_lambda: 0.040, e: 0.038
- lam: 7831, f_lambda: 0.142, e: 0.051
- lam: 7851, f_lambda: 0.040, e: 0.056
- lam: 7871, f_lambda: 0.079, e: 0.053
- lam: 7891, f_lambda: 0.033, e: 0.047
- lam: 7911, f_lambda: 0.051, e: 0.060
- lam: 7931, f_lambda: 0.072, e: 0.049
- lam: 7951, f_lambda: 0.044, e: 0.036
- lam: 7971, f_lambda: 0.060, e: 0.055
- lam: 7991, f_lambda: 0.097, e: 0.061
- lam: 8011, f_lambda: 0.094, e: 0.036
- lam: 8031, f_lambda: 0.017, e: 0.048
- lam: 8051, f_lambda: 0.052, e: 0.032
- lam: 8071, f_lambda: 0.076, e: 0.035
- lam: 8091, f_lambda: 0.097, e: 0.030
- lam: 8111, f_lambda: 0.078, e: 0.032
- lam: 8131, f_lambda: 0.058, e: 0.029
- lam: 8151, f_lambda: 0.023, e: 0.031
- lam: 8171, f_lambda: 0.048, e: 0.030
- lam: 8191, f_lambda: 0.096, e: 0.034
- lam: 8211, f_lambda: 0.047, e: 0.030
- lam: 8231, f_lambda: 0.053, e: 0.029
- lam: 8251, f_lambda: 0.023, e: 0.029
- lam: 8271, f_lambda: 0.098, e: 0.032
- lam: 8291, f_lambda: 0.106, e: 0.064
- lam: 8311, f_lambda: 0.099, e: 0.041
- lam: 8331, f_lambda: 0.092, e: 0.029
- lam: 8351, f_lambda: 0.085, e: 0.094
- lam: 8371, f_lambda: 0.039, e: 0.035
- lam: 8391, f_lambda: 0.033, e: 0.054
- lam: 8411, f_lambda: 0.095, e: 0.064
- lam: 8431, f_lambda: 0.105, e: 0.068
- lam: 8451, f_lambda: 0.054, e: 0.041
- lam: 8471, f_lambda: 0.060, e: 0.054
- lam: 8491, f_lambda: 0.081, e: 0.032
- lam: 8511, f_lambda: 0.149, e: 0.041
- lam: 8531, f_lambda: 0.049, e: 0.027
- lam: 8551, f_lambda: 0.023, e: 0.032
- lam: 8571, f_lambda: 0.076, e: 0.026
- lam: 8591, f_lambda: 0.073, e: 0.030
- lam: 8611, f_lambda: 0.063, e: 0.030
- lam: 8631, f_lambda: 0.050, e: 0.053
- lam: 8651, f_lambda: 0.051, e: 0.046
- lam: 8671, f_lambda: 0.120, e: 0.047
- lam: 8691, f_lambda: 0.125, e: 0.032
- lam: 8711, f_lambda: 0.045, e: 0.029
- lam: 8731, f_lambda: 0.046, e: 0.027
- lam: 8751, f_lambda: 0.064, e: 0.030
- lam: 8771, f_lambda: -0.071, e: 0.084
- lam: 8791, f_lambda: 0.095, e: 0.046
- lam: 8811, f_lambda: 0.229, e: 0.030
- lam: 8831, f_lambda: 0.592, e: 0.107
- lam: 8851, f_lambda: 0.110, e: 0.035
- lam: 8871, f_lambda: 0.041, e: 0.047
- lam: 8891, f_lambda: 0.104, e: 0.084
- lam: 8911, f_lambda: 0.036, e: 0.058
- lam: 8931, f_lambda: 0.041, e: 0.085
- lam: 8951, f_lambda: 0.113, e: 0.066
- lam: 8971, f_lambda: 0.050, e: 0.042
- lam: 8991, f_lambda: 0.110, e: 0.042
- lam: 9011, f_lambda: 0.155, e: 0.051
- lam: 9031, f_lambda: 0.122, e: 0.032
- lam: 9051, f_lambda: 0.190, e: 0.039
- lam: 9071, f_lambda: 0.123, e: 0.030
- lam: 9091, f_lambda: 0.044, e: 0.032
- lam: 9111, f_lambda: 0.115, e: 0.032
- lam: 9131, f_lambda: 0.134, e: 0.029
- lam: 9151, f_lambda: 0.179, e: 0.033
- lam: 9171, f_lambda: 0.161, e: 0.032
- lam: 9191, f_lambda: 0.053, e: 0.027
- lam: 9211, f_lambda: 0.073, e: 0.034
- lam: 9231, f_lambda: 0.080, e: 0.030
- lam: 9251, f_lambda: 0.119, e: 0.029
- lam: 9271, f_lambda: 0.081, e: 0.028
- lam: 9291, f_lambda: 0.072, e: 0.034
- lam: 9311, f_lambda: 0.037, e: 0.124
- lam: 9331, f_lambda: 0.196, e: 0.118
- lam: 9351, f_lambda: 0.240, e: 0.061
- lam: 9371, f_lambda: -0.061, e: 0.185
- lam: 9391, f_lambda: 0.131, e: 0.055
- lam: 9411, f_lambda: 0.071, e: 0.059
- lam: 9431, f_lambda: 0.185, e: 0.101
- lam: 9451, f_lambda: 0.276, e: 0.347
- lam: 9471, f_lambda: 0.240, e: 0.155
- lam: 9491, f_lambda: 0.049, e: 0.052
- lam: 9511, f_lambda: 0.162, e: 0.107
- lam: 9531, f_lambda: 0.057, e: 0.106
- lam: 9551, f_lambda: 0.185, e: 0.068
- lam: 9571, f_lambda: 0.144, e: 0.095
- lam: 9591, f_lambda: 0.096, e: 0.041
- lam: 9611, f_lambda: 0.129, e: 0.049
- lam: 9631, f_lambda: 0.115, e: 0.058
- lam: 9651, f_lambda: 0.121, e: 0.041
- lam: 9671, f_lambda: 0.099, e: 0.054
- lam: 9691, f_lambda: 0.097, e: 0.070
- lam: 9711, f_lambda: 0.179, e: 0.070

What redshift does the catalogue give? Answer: 1.37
